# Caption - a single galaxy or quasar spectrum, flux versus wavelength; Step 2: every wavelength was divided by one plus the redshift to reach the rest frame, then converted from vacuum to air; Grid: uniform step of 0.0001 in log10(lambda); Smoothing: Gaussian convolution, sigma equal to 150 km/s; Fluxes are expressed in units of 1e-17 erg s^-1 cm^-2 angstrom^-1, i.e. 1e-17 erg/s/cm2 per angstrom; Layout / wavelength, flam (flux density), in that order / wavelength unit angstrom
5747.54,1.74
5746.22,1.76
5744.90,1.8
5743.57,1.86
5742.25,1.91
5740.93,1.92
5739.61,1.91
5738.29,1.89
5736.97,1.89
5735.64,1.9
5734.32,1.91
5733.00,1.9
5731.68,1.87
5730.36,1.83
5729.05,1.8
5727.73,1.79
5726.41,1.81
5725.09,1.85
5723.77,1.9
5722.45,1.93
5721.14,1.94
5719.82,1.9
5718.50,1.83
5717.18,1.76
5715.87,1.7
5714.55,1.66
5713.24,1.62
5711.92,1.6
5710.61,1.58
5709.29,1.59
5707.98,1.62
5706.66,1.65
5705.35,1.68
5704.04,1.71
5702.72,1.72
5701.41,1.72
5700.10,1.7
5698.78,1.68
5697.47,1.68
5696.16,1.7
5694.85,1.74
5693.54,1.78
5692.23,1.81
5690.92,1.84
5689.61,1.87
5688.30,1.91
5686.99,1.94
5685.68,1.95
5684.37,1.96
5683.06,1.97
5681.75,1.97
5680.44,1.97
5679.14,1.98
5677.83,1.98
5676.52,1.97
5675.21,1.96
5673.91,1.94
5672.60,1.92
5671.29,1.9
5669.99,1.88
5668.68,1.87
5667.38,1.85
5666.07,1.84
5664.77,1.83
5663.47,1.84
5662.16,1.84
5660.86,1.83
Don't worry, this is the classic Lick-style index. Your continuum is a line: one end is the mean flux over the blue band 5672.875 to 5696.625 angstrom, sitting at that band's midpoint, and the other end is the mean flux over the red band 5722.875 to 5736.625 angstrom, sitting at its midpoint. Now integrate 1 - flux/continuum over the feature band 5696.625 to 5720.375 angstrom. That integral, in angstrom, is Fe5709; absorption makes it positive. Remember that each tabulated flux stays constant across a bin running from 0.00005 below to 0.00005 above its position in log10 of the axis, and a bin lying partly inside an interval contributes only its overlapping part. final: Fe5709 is 2.41 angstrom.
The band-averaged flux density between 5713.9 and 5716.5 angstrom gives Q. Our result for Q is 1.68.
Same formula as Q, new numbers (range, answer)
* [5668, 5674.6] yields 1.9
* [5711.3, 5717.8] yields 1.67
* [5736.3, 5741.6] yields 1.9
